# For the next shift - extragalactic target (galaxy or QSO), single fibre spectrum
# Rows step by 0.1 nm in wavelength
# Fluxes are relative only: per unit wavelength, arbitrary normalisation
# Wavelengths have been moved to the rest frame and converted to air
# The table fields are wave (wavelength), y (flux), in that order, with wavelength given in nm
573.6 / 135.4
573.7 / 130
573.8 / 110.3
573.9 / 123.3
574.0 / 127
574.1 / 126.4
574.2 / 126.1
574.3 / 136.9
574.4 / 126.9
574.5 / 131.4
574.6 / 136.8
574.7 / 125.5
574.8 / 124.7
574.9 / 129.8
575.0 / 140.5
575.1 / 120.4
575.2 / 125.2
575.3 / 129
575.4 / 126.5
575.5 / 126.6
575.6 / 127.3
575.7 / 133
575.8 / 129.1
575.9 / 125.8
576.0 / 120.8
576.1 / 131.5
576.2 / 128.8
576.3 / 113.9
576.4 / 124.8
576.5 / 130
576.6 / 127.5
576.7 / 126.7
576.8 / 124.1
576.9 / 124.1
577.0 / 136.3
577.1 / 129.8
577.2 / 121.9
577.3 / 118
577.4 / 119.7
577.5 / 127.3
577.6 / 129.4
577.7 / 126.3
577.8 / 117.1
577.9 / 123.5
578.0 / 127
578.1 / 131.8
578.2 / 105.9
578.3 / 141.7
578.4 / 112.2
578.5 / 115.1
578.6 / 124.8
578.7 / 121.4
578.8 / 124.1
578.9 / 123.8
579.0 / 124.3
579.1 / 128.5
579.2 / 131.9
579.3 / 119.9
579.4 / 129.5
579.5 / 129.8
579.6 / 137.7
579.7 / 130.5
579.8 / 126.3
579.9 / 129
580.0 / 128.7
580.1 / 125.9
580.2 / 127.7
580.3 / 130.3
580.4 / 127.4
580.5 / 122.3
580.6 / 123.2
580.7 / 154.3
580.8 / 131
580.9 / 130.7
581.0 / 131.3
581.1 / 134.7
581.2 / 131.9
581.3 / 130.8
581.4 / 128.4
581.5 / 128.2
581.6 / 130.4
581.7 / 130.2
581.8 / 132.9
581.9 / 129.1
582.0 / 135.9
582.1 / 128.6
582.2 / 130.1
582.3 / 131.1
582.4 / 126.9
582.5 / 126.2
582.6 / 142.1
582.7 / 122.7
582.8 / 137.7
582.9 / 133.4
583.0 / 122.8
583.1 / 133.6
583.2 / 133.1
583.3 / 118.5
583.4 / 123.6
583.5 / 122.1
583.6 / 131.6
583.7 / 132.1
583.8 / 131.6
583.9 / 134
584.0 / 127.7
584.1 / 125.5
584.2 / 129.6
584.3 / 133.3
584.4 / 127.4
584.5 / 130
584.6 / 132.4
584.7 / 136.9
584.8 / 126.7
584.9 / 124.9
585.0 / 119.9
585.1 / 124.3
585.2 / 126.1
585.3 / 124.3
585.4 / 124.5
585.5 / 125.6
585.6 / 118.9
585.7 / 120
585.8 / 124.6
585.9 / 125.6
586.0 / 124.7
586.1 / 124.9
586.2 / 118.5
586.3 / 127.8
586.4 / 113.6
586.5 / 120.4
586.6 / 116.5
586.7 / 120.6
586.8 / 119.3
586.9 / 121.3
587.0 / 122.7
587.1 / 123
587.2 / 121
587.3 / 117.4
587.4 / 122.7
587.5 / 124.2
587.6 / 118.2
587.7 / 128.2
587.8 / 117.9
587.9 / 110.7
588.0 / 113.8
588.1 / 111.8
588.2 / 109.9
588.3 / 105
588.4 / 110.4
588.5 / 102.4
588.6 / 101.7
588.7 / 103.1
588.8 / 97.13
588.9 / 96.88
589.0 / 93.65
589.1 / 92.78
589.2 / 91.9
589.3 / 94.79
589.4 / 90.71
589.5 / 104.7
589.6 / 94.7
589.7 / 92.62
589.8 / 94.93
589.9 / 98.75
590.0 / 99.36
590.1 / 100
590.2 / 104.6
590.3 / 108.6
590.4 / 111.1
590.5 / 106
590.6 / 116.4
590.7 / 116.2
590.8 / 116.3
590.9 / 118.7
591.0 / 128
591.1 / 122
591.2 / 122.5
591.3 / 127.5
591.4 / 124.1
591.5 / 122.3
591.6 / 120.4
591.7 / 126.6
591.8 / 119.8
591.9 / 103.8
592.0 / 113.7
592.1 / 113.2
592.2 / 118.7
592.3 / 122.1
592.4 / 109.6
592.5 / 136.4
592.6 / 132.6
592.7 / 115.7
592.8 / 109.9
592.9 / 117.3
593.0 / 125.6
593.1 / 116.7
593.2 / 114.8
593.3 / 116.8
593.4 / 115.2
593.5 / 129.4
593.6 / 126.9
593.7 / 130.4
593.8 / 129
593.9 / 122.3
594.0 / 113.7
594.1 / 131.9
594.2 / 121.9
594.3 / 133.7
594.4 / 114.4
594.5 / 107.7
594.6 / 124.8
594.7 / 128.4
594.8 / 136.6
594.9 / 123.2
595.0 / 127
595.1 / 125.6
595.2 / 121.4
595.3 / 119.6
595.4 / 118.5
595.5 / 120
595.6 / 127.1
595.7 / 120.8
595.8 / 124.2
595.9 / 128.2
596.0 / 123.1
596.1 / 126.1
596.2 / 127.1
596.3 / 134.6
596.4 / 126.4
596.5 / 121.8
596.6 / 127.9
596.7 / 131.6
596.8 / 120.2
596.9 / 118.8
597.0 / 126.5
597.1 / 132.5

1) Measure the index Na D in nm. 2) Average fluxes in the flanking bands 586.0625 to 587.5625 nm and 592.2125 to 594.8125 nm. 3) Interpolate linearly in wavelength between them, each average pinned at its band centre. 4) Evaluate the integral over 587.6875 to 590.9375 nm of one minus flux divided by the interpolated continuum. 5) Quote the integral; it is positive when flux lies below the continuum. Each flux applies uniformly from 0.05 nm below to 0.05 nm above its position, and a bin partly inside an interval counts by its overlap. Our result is 0.45 nm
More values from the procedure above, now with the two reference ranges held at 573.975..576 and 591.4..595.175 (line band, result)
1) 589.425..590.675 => 0.205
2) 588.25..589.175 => 0.174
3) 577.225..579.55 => 0.059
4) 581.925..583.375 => -0.051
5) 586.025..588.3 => 0.090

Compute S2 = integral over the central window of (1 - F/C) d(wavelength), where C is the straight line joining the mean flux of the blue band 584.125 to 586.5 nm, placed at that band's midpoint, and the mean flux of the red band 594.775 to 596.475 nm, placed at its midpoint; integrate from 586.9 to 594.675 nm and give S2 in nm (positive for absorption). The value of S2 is 0.68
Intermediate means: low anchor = 125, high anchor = 125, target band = 114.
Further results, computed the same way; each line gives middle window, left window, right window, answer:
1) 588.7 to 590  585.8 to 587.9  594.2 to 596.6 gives 0.28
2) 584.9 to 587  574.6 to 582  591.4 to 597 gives 0.05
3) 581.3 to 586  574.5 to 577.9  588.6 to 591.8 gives -0.47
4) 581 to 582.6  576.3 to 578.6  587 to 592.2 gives -0.15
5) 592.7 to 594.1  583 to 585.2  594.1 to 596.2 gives 0.04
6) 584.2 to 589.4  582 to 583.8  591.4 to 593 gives 0.33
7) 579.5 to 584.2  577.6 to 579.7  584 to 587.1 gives -0.20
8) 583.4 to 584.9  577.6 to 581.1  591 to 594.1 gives -0.06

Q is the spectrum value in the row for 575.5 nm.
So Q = 126.6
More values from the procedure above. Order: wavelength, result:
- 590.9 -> 118.7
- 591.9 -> 103.8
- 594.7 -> 128.4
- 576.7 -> 126.7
